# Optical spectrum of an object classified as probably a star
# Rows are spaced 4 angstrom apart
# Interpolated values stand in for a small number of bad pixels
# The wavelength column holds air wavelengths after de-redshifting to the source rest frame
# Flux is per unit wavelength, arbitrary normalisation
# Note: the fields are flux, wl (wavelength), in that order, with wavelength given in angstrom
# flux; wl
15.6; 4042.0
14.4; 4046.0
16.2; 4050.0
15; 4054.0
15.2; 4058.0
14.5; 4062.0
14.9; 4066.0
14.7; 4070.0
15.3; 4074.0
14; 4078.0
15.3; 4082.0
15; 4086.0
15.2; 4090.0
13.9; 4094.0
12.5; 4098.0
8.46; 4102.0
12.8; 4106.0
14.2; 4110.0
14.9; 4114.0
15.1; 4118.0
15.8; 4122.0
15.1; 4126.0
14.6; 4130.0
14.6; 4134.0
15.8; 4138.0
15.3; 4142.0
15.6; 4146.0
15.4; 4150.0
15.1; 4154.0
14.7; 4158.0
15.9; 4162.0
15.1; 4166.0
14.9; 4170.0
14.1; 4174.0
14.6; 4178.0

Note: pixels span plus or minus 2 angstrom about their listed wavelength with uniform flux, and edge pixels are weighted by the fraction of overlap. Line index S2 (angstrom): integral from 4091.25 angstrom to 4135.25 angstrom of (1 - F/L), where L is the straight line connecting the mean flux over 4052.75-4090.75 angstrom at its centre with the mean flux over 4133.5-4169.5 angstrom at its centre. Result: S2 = 3.7 angstrom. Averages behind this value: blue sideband 14.9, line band 13.8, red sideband 15.3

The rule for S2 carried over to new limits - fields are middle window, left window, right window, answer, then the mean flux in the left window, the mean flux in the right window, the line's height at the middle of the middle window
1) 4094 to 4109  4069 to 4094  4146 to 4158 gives 3.2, 14.8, 15.2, 14.9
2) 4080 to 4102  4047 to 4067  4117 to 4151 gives 1.9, 15.1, 15.3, 15.2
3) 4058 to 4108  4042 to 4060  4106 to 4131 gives 3.7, 15.2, 14.8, 15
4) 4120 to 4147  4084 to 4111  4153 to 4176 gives -2.2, 13.1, 15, 14.1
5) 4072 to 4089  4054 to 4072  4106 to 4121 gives -0.2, 14.8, 14.5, 14.7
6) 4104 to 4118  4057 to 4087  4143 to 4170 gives 0.9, 14.8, 15.3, 15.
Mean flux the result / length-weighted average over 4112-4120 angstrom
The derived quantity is 15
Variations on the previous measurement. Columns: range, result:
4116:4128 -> 15.3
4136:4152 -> 15.5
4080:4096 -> 14.9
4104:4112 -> 13.5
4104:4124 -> 14.6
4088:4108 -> 12.6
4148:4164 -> 15.3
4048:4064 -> 15.2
